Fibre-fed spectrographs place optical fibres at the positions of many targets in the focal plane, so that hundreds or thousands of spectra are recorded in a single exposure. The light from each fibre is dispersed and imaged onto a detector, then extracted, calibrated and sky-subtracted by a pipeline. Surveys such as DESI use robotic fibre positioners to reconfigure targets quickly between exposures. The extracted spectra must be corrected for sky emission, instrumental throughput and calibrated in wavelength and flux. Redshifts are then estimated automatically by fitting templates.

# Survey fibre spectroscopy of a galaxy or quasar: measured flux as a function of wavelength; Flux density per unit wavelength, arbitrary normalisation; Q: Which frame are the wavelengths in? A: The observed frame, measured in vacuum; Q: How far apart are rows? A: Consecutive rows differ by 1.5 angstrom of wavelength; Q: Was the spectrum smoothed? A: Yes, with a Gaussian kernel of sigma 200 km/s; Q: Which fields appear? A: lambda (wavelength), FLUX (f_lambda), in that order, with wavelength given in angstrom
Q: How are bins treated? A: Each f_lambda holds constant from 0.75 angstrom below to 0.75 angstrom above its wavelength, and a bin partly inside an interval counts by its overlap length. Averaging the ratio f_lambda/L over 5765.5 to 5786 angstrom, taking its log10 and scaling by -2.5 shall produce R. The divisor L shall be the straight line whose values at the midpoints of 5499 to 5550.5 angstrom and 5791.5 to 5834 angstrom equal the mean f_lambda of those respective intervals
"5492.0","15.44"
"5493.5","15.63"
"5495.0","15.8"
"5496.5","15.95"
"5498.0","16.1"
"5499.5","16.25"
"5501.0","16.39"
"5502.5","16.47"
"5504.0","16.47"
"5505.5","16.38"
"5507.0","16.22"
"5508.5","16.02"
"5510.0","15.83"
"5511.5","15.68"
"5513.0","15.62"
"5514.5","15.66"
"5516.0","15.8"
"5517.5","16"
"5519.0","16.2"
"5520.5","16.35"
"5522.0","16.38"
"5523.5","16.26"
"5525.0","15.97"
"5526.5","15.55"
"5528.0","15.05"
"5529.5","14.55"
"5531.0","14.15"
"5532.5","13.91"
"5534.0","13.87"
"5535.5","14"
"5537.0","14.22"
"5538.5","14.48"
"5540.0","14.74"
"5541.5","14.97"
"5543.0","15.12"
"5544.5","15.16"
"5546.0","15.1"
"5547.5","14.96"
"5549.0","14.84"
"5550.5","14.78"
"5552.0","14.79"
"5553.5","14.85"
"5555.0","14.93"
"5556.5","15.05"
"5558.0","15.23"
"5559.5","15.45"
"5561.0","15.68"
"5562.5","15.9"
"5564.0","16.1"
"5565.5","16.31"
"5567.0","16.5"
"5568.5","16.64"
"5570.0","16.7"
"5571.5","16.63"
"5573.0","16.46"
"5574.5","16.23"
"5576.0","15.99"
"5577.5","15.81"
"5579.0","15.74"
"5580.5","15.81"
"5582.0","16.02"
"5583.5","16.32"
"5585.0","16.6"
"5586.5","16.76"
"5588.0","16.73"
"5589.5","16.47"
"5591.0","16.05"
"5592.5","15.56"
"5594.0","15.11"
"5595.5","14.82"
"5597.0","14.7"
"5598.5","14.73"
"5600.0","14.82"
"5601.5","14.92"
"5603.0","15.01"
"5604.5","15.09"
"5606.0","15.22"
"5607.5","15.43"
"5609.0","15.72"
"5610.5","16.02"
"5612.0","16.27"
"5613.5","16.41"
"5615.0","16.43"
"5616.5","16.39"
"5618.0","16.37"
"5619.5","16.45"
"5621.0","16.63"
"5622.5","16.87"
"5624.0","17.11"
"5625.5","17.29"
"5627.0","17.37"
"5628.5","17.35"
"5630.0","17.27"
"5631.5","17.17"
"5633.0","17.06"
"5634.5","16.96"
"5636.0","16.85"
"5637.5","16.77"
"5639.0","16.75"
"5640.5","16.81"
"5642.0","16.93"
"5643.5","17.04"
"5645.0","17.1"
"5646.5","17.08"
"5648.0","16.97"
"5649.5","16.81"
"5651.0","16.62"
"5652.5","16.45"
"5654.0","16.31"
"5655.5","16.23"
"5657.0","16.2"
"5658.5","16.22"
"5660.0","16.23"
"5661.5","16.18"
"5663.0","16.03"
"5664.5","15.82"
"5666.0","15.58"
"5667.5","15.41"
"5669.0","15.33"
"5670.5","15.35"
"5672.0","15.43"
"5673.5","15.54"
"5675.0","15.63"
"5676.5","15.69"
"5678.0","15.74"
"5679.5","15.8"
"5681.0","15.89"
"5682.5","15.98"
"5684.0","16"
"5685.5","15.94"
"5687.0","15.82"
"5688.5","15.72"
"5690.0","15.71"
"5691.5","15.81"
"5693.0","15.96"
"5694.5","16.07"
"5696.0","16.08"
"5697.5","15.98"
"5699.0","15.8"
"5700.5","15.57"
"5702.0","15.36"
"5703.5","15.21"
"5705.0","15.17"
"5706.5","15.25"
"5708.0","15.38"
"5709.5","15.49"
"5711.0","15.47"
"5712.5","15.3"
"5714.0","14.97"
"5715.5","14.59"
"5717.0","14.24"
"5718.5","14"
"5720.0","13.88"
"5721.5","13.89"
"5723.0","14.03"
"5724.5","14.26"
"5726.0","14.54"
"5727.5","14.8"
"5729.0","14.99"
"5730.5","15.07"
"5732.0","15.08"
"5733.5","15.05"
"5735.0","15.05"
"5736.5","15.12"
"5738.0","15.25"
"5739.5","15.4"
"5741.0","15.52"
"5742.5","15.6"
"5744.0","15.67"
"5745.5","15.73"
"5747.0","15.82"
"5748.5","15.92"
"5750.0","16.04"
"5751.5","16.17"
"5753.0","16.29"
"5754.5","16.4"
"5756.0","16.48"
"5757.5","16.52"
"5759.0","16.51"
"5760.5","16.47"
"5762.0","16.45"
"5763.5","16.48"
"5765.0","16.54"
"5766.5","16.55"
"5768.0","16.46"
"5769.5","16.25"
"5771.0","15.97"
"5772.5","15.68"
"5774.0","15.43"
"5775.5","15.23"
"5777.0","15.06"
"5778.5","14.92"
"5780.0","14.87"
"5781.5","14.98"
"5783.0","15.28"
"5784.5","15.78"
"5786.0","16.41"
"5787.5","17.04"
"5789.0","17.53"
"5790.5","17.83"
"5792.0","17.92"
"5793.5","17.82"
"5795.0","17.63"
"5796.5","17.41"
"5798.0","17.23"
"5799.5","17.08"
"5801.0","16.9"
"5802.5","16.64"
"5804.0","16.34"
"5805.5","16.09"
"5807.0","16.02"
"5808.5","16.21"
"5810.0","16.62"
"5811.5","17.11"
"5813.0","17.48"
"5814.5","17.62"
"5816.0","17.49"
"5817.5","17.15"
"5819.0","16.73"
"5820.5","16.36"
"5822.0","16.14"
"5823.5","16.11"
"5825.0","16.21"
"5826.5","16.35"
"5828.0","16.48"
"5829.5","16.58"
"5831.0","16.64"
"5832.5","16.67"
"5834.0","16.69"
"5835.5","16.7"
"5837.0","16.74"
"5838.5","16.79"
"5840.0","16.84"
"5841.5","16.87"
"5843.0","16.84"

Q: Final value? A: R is 0.07 mag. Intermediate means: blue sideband 15.4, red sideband 16.8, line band 15.6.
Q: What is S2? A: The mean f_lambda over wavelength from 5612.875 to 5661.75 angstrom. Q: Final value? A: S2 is 16.8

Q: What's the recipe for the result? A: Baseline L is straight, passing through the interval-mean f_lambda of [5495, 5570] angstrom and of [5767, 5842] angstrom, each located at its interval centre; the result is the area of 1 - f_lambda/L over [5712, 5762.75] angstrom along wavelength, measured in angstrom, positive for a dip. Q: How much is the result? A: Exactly 3.0 angstrom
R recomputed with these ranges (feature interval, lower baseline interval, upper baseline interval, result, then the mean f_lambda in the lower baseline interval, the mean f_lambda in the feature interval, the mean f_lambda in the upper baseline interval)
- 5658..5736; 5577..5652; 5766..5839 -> 0.07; 16.3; 15.4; 16.5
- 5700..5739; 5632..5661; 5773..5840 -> 0.12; 16.7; 14.9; 16.6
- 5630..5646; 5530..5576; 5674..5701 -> -0.09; 15.3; 17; 15.8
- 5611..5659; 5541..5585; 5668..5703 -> -0.07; 15.7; 16.8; 15.7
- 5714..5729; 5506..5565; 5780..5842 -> 0.14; 15.3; 14.3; 16.7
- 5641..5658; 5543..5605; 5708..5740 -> -0.10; 15.6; 16.7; 14.8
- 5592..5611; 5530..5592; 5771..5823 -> 0.04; 15.5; 15.1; 16.5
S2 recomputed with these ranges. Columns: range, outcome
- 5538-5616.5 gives 15.6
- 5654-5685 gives 15.8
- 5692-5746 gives 15.1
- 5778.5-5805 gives 16.7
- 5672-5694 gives 15.8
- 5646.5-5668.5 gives 16.2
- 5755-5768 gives 16.5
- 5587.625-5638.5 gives 16.2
